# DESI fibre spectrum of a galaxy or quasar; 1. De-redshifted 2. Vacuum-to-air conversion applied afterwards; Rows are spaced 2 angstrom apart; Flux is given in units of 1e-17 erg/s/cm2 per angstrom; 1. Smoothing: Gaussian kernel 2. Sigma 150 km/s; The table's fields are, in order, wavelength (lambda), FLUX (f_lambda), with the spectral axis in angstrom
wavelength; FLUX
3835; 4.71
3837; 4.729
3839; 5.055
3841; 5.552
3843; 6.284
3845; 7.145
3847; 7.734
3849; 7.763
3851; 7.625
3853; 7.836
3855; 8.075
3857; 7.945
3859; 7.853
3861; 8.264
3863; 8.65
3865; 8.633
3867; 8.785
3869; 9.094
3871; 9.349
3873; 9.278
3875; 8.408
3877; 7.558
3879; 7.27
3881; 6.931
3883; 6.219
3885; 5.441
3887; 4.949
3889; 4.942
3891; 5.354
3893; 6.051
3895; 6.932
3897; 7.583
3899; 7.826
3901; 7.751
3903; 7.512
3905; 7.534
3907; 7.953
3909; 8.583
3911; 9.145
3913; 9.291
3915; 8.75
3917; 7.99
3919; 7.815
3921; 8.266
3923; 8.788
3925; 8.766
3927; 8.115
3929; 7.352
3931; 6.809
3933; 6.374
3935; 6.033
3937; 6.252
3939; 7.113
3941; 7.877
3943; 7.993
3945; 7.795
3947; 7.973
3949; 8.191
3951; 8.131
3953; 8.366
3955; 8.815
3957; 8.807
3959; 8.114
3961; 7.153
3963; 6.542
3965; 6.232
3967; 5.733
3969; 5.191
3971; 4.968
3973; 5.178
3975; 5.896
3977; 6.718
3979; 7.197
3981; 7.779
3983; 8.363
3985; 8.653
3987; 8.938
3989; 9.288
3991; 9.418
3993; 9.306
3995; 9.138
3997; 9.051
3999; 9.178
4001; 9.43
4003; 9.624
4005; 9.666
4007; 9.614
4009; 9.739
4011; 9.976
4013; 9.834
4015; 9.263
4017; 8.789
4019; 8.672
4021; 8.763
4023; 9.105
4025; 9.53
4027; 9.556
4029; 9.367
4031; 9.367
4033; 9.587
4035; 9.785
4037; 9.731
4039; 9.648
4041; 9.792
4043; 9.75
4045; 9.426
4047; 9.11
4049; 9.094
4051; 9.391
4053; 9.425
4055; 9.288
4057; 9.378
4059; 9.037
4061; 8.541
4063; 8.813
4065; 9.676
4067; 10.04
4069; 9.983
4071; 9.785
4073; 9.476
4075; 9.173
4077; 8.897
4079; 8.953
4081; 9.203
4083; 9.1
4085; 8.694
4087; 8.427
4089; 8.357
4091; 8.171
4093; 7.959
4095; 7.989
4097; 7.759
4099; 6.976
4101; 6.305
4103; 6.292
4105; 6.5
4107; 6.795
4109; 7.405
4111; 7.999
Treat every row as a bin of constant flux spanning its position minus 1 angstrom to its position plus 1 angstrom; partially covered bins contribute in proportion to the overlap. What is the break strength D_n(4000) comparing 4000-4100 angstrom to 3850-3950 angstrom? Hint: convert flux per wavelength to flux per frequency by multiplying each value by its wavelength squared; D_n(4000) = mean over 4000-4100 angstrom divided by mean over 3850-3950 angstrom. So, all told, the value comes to 1.29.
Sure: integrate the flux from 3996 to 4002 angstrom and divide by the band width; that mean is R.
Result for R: 9.22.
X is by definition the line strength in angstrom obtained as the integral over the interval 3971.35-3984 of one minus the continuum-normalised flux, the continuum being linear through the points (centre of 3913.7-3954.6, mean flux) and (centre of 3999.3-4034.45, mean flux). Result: 2.8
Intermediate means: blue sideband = 7.76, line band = 6.76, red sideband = 9.41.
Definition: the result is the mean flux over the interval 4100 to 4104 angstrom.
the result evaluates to 6.3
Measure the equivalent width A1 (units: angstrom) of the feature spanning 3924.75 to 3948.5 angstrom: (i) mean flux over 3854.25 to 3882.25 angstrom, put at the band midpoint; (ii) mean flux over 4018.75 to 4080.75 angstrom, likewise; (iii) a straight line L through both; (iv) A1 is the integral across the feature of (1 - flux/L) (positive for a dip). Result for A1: 3.7 angstrom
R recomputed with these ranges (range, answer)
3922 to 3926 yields 8.78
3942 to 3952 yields 8.02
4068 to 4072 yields 9.88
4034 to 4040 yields 9.72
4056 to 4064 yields 8.94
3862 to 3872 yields 8.9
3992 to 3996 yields 9.22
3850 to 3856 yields 7.85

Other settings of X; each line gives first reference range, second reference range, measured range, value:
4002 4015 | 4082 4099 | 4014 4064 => -0.8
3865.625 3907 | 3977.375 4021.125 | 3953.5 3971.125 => 3.1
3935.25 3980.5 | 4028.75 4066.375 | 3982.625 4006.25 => -3.4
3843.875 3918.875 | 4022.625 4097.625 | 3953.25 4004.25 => 4.2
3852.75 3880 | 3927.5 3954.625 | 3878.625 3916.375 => 3.8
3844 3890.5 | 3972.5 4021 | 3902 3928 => -1.0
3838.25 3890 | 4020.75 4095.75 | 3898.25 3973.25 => 4.5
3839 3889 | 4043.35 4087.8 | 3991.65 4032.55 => -2.7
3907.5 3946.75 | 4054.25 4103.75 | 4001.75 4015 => -2.3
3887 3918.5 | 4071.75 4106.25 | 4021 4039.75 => -3.7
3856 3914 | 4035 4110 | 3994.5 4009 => -1.9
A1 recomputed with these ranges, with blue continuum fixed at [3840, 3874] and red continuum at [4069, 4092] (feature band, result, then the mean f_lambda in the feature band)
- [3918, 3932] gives 0.5 angstrom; 7.99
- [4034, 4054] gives -1.6 angstrom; 9.52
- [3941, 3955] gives 0.5 angstrom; 8.11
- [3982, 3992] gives -0.4 angstrom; 8.93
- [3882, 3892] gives 3.4 angstrom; 5.38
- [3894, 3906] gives 1.0 angstrom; 7.52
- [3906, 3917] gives -0.6 angstrom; 8.68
